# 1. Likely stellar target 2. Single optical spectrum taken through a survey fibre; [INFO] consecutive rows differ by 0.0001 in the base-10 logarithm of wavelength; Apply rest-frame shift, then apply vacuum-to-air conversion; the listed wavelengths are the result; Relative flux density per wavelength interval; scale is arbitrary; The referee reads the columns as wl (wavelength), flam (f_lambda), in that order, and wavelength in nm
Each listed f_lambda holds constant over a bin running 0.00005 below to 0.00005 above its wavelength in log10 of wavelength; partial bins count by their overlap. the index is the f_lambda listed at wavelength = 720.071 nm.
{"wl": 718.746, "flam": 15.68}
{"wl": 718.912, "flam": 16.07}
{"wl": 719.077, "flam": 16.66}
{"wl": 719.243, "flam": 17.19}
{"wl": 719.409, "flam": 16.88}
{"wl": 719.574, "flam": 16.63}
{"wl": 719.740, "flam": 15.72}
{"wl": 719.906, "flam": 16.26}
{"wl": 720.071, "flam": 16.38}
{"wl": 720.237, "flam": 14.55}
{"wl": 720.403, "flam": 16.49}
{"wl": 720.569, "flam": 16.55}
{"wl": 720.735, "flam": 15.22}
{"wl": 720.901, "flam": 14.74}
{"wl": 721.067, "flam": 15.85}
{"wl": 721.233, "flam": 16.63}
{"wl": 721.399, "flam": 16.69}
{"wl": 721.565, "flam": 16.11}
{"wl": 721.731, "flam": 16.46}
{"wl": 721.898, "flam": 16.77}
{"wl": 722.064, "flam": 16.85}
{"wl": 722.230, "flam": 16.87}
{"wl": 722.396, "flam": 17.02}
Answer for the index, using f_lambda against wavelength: 16.38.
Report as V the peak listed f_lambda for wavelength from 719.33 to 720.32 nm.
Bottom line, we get 16.88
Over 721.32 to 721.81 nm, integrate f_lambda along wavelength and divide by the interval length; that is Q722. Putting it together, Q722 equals 16.4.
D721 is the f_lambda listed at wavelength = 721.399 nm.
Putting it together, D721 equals 16.69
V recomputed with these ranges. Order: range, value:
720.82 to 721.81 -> 16.69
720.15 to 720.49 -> 16.49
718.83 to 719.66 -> 17.19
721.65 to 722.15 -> 16.85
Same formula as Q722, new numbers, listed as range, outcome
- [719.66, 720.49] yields 15.9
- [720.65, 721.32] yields 15.6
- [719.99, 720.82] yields 15.8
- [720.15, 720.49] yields 15.5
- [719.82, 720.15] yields 16.3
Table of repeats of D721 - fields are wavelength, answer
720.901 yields 14.74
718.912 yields 16.07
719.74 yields 15.72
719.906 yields 16.26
